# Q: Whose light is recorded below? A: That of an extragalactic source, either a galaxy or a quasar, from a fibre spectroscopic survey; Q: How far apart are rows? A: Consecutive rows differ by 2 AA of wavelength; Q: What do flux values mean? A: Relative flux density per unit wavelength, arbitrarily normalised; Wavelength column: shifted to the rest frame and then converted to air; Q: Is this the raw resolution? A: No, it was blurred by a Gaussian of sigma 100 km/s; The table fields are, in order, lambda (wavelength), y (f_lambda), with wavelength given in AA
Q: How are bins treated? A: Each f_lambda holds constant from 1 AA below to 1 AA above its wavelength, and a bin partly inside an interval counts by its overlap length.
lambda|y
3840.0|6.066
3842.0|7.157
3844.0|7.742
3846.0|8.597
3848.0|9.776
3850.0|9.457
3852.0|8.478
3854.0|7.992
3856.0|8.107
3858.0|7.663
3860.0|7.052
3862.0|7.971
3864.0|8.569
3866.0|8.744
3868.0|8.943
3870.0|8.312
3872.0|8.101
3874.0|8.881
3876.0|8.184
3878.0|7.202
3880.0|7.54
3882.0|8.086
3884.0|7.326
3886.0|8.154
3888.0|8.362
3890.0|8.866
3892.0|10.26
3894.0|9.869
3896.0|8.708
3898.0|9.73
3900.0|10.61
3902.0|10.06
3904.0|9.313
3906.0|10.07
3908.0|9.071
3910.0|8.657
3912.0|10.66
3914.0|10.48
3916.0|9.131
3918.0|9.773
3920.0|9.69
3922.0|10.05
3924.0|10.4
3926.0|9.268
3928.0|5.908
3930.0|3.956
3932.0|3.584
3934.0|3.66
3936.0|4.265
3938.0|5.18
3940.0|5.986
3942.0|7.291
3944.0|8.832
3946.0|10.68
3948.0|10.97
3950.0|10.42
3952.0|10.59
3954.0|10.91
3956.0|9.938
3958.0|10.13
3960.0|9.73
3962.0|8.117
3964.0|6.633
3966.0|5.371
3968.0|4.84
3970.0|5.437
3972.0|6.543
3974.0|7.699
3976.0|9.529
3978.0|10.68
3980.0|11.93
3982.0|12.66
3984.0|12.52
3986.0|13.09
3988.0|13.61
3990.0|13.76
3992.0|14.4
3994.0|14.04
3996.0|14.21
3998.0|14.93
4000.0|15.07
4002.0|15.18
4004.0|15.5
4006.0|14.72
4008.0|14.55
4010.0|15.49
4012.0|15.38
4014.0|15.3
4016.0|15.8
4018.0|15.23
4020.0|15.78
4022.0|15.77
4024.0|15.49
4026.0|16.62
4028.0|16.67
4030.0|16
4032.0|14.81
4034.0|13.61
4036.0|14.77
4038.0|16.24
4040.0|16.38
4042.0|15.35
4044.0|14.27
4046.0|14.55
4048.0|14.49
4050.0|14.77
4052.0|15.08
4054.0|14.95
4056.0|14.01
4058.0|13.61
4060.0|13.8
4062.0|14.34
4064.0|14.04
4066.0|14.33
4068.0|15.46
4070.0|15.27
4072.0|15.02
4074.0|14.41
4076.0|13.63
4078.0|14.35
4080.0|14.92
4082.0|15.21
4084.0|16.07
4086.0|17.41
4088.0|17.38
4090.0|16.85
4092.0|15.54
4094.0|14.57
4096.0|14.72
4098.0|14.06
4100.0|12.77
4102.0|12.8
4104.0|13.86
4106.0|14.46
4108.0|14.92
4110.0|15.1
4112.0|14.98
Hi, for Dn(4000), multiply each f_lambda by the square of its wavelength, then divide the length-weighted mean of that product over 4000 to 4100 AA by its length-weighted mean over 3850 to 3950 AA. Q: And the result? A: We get 1.95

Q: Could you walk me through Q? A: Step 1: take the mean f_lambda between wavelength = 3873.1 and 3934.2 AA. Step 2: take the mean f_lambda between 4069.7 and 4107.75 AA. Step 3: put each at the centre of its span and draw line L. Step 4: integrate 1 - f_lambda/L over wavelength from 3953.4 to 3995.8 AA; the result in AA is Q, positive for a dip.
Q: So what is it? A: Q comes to 3.7 AA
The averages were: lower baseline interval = 8.63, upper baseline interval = 14.9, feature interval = 10.1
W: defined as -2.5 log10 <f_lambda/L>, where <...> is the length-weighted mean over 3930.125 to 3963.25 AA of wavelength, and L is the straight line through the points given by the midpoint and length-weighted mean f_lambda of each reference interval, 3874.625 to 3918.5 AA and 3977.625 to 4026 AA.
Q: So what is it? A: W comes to 0.416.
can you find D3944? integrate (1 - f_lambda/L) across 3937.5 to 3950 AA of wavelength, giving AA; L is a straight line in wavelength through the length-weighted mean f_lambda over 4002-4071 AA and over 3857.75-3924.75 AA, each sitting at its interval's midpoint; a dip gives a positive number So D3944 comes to 3.1 AA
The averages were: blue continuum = 8.96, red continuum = 15.1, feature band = 8.46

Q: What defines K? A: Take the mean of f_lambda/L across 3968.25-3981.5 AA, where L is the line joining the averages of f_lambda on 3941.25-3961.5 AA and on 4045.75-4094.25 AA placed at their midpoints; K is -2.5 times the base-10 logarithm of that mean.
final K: 0.27 mag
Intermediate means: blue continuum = 9.94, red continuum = 15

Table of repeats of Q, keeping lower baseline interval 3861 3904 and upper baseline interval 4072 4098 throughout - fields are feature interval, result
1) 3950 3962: 1.10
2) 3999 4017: -3.36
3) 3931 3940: 5.24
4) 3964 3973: 4.57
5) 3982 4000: -2.27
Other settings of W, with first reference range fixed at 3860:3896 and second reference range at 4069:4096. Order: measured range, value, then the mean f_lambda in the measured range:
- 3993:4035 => -0.17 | 15.2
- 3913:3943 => 0.35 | 7.24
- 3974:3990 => 0.01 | 11.8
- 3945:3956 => 0.02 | 10.6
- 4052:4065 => 0.03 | 14.2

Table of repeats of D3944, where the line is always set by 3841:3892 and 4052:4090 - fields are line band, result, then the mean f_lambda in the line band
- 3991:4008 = -2.87 AA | 14.7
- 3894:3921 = -0.30 AA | 9.7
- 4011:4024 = -2.30 AA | 15.5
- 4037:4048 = -0.99 AA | 15.3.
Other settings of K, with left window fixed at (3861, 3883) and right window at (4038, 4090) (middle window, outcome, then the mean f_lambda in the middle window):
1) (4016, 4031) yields -0.17 mag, 15.9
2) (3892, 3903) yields -0.08 mag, 9.84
